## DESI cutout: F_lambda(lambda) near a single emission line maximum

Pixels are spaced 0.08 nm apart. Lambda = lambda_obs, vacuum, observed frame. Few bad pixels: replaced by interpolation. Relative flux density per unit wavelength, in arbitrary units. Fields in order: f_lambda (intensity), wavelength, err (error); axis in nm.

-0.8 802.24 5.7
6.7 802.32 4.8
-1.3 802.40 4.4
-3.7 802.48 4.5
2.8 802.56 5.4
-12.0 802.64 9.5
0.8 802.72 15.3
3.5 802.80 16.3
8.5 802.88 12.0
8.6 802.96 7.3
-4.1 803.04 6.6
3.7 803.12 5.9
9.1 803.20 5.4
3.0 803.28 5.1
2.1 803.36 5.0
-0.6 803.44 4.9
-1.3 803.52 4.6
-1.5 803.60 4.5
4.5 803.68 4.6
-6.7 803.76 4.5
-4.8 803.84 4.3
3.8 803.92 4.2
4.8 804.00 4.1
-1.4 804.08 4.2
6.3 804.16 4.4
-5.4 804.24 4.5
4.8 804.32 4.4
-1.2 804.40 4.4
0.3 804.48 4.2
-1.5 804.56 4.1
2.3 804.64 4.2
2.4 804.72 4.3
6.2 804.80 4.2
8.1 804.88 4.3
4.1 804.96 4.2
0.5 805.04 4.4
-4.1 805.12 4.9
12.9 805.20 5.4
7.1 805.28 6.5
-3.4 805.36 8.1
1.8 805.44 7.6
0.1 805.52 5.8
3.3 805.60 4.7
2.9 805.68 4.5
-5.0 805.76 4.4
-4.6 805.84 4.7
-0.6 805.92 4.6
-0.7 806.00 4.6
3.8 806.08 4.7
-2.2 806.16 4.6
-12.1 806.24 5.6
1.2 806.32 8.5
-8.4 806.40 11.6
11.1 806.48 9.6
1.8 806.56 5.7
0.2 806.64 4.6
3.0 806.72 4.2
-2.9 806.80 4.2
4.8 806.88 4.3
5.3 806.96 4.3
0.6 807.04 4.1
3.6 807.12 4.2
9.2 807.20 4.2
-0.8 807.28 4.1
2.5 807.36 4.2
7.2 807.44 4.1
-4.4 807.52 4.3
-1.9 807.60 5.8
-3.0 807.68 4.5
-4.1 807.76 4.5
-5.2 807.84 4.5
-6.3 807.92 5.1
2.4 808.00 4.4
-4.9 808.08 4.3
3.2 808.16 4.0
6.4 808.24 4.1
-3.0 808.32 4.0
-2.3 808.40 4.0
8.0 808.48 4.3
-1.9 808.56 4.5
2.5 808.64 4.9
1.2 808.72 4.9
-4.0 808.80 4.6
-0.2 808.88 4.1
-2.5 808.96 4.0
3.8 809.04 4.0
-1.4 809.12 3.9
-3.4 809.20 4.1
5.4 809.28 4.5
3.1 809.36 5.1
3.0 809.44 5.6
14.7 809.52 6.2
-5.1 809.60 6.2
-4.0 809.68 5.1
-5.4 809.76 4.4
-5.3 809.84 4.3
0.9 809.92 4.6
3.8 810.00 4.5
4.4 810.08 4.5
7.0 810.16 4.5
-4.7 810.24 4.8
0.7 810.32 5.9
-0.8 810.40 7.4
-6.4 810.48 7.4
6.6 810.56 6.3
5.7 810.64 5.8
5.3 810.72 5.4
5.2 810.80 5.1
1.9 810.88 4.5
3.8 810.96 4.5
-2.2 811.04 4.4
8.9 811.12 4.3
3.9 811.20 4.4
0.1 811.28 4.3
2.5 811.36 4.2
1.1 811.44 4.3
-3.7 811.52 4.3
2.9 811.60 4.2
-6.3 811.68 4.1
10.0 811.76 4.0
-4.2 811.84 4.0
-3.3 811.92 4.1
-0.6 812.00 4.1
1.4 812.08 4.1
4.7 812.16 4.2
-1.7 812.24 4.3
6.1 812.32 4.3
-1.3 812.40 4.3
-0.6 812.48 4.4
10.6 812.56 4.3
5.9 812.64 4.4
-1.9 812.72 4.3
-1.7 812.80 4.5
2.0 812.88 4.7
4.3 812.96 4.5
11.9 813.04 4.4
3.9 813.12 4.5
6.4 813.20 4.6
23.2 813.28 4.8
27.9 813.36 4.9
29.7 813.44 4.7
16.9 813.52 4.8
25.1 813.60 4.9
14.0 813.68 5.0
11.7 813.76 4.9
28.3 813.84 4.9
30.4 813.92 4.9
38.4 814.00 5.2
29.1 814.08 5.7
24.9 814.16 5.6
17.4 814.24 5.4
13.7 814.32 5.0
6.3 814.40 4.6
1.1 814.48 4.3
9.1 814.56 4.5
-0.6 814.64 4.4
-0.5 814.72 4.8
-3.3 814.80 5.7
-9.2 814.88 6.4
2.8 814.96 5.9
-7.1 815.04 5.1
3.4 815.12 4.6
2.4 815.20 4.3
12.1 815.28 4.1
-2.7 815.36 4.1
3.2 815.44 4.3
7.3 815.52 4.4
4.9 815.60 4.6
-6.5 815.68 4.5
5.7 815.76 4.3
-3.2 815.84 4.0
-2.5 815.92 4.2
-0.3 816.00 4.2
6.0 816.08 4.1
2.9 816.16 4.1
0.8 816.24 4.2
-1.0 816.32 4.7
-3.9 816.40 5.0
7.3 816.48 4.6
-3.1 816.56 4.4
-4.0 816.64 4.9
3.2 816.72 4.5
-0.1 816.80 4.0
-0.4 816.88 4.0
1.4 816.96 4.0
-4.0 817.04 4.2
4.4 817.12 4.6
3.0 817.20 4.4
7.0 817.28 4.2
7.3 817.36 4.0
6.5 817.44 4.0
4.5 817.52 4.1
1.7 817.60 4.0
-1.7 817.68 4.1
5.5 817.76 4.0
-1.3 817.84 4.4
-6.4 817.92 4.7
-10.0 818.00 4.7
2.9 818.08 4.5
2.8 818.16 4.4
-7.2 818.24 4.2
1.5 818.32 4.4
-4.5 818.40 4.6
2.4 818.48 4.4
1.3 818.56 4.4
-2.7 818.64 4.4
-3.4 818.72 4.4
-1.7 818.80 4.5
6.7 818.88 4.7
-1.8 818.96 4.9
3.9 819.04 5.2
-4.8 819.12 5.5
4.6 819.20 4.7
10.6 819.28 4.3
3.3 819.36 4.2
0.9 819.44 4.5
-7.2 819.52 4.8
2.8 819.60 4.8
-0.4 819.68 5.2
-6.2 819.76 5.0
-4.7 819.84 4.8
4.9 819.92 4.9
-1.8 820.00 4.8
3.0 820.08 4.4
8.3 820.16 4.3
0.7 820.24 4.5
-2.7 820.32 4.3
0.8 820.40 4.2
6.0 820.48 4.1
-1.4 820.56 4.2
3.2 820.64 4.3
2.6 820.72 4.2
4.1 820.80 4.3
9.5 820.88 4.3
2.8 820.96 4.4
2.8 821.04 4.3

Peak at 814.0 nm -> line [O II] 3727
